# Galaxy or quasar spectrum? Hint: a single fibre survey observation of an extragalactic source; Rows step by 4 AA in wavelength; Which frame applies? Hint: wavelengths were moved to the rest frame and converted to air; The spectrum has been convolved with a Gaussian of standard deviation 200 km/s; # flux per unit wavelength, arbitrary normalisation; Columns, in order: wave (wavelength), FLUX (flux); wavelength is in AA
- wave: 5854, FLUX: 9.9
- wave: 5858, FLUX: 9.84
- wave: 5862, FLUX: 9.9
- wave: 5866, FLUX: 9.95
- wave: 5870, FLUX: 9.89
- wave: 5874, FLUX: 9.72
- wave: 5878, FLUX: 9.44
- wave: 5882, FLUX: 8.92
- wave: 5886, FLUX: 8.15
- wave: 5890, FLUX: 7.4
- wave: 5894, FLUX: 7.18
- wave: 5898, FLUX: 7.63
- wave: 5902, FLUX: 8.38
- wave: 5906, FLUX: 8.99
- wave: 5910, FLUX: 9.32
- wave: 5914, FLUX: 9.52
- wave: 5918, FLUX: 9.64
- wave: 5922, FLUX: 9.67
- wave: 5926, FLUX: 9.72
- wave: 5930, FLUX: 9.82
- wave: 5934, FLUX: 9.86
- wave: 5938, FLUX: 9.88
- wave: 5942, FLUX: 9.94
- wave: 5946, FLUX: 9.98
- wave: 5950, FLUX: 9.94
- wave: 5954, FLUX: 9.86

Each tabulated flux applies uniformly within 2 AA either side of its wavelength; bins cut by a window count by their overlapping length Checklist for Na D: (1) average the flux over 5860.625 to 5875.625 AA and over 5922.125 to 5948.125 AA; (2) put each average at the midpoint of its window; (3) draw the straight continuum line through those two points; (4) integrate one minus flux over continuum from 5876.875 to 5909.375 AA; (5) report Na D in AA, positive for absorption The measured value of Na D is 5.2 AA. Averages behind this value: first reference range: 9.87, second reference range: 9.85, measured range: 8.27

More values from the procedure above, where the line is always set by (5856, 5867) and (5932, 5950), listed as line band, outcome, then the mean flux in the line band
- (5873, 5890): 1.8 AA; 8.82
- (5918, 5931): 0.3 AA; 9.72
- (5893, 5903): 2.2 AA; 7.72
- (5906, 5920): 0.7 AA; 9.42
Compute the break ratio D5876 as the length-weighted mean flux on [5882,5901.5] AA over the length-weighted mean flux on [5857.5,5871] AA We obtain 0.79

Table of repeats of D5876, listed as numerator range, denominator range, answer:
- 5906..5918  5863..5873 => 0.95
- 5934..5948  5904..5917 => 1.07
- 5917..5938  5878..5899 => 1.22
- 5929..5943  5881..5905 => 1.24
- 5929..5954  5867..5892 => 1.11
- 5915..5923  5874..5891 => 1.11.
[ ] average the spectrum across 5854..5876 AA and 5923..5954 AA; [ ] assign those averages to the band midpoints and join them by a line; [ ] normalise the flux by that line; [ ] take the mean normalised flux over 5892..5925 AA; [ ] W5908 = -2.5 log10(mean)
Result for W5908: 0.122 mag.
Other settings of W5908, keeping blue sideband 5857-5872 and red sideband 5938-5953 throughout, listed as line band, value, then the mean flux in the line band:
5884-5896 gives 0.292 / 7.58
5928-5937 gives 0.010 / 9.84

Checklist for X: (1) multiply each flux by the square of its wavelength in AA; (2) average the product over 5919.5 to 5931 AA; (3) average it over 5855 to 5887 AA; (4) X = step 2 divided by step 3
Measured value 1.04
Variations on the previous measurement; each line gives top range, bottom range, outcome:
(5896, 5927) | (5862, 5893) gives 1.02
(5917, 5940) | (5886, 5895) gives 1.32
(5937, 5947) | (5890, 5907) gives 1.27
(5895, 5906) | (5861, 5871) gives 0.83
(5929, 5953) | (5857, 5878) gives 1.03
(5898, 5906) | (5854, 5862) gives 0.86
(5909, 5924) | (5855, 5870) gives 0.98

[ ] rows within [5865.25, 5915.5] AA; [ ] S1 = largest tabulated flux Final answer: 9.95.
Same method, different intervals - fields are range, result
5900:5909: 8.99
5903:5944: 9.94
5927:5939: 9.88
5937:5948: 9.98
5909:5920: 9.64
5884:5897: 8.15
